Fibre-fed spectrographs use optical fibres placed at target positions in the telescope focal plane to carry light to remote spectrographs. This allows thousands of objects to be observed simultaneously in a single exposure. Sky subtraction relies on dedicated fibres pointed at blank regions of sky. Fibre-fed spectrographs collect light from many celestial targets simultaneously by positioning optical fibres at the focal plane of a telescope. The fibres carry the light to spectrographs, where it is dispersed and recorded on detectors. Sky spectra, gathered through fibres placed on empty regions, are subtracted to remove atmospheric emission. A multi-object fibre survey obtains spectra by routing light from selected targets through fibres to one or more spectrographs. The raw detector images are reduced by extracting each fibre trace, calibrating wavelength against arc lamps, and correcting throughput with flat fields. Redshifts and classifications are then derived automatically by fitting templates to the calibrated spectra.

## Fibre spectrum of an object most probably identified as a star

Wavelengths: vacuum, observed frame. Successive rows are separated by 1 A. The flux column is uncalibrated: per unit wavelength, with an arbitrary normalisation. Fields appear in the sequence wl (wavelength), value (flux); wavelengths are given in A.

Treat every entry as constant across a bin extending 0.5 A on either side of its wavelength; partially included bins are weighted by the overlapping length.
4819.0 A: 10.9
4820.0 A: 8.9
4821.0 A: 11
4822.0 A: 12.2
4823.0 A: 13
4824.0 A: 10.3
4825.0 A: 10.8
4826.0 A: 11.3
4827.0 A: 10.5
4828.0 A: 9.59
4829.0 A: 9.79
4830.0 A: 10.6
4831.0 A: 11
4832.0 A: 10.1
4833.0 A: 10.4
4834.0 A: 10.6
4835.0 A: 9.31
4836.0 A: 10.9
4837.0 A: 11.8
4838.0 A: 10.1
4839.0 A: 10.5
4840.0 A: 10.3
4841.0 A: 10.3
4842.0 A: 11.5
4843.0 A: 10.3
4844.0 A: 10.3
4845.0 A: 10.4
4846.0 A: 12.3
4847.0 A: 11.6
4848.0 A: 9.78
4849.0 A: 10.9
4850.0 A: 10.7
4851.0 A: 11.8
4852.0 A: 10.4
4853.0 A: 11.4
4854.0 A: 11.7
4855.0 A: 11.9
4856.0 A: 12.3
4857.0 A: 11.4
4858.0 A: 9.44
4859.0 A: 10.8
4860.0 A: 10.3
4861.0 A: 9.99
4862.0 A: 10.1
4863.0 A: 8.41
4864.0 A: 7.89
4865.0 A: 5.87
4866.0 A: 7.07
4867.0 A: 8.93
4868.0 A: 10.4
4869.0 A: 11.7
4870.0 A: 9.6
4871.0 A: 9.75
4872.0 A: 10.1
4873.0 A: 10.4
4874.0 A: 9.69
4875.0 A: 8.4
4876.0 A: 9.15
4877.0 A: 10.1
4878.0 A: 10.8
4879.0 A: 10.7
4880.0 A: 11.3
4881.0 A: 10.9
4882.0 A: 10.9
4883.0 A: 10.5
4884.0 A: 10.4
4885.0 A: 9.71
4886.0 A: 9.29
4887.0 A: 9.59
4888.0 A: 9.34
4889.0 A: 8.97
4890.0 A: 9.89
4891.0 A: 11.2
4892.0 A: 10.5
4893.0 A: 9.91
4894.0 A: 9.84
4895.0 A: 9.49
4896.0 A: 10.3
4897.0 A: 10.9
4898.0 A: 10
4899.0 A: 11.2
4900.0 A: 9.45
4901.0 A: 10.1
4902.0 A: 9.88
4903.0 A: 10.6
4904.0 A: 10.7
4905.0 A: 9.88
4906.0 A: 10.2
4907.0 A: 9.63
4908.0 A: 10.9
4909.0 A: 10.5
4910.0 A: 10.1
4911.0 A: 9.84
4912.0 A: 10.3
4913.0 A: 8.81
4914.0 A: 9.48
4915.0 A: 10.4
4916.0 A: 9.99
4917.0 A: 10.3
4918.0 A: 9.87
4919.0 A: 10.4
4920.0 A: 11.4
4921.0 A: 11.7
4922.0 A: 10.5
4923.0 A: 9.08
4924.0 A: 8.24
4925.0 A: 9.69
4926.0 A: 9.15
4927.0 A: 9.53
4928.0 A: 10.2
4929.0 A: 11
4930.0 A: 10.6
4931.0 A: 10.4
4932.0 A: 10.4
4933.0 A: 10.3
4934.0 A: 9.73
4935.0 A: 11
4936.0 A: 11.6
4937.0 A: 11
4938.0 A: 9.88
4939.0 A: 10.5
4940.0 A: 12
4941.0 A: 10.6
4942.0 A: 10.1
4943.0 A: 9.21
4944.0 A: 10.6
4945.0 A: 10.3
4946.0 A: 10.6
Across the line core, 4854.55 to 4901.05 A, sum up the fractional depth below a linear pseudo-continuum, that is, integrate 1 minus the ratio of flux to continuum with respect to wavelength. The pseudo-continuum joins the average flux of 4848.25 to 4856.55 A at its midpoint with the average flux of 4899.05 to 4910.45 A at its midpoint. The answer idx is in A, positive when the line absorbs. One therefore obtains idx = 3.5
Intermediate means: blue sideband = 11.3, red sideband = 10.2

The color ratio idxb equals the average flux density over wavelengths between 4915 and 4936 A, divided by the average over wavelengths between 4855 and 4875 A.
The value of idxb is 1.05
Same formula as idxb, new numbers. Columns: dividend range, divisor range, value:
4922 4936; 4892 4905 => 0.98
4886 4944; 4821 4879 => 0.98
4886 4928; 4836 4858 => 0.91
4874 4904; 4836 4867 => 0.98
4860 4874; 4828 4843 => 0.89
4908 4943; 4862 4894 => 1.05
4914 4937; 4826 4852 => 0.96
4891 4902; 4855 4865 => 1.03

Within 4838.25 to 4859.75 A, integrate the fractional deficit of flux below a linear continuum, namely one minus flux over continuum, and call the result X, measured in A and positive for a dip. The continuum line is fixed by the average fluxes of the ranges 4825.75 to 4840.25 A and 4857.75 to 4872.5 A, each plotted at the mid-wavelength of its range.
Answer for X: -2.3 A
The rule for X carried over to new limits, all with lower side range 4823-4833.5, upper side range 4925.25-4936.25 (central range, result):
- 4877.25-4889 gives 0.20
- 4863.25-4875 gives 1.45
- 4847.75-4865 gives 0.12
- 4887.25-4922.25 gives 0.66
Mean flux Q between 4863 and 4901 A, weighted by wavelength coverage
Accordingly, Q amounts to 9.83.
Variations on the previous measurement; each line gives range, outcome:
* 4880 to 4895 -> 10.1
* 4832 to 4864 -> 10.7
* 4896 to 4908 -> 10.3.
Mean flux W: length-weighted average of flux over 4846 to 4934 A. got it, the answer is 10.1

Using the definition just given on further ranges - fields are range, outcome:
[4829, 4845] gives 10.5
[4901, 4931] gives 10.1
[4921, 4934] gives 9.99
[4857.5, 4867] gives 8.88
